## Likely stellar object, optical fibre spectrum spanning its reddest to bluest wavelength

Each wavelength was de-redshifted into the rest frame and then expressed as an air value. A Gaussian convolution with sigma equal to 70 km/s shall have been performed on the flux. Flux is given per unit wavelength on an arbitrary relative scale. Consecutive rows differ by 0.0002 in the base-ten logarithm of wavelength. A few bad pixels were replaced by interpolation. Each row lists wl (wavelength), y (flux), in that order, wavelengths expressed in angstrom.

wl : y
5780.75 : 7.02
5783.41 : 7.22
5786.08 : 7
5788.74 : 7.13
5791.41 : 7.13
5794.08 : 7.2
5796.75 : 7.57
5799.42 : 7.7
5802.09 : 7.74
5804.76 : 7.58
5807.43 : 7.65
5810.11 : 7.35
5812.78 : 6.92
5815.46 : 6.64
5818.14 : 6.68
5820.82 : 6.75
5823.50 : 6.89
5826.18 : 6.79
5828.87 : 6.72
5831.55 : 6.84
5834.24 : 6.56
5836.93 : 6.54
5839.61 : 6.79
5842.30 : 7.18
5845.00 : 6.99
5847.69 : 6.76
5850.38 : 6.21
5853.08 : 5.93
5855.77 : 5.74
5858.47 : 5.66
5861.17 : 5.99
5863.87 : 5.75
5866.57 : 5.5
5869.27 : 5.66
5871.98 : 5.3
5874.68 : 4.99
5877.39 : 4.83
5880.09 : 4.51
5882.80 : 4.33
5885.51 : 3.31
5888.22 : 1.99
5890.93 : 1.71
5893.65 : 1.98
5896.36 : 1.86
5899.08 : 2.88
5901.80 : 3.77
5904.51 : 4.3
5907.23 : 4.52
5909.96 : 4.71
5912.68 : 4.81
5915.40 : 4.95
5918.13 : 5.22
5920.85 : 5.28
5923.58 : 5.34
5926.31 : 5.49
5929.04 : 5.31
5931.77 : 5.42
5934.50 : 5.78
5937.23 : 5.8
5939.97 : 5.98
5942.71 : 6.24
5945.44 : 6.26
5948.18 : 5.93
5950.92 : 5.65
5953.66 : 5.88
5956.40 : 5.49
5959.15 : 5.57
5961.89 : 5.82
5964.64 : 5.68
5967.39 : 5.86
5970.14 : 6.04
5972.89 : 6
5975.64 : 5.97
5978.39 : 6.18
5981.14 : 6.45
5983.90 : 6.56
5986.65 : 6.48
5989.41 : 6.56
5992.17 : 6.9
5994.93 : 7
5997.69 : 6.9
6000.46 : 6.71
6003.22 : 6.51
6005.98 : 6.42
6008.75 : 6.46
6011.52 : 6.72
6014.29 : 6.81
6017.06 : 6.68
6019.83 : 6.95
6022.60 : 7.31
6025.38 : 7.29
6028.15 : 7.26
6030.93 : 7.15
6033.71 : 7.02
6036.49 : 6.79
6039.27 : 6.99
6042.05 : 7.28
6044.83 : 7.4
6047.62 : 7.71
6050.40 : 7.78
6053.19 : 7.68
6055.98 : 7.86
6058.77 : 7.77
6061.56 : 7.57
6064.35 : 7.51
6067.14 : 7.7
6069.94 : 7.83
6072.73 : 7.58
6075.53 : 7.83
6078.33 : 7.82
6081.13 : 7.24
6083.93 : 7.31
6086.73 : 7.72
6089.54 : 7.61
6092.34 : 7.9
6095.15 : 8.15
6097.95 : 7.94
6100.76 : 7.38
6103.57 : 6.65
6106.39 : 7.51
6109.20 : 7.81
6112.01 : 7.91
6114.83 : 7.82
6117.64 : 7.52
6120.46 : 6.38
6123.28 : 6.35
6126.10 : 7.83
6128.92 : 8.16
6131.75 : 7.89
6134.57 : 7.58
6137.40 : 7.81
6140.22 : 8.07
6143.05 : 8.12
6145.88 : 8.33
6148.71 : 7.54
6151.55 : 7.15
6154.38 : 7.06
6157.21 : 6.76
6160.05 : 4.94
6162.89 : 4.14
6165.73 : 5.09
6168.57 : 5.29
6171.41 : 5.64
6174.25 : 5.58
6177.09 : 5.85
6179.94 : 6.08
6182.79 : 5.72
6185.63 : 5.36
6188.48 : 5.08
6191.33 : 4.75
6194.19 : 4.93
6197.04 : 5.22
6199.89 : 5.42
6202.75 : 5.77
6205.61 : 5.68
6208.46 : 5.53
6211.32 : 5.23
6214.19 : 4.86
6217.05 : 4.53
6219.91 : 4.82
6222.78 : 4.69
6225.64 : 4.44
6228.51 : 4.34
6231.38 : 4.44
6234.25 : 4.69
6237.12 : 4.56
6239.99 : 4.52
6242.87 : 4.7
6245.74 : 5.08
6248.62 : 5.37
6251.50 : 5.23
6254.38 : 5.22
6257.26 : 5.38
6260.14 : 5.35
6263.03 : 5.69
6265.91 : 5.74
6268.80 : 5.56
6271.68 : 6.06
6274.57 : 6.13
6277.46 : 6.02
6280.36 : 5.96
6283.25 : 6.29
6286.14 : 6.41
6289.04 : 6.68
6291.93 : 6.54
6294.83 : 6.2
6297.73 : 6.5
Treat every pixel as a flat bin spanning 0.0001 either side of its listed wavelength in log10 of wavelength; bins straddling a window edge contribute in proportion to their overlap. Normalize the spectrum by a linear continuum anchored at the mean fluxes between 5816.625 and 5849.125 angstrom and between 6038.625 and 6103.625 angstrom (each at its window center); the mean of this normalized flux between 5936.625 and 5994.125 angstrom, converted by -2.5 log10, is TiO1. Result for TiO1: 0.19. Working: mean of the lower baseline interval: 6.79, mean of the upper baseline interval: 7.62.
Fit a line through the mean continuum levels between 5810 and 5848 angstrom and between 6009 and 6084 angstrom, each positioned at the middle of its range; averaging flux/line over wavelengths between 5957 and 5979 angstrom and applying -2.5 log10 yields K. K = 0.22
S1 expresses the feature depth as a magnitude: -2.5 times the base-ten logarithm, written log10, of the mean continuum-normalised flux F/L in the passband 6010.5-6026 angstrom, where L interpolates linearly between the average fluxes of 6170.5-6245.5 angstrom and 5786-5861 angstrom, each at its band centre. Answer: -0.17 mag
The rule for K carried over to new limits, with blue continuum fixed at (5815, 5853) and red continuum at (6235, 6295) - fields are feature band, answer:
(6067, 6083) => -0.24 mag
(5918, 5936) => 0.19 mag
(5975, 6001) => -0.04 mag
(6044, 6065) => -0.24 mag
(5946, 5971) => 0.11 mag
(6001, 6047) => -0.12 mag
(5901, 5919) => 0.37 mag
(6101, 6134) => -0.23 mag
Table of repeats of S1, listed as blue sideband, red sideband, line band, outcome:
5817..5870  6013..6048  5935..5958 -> 0.15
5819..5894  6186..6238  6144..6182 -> -0.21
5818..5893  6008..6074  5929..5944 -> 0.10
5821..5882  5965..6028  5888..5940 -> 0.40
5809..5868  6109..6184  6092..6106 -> -0.12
